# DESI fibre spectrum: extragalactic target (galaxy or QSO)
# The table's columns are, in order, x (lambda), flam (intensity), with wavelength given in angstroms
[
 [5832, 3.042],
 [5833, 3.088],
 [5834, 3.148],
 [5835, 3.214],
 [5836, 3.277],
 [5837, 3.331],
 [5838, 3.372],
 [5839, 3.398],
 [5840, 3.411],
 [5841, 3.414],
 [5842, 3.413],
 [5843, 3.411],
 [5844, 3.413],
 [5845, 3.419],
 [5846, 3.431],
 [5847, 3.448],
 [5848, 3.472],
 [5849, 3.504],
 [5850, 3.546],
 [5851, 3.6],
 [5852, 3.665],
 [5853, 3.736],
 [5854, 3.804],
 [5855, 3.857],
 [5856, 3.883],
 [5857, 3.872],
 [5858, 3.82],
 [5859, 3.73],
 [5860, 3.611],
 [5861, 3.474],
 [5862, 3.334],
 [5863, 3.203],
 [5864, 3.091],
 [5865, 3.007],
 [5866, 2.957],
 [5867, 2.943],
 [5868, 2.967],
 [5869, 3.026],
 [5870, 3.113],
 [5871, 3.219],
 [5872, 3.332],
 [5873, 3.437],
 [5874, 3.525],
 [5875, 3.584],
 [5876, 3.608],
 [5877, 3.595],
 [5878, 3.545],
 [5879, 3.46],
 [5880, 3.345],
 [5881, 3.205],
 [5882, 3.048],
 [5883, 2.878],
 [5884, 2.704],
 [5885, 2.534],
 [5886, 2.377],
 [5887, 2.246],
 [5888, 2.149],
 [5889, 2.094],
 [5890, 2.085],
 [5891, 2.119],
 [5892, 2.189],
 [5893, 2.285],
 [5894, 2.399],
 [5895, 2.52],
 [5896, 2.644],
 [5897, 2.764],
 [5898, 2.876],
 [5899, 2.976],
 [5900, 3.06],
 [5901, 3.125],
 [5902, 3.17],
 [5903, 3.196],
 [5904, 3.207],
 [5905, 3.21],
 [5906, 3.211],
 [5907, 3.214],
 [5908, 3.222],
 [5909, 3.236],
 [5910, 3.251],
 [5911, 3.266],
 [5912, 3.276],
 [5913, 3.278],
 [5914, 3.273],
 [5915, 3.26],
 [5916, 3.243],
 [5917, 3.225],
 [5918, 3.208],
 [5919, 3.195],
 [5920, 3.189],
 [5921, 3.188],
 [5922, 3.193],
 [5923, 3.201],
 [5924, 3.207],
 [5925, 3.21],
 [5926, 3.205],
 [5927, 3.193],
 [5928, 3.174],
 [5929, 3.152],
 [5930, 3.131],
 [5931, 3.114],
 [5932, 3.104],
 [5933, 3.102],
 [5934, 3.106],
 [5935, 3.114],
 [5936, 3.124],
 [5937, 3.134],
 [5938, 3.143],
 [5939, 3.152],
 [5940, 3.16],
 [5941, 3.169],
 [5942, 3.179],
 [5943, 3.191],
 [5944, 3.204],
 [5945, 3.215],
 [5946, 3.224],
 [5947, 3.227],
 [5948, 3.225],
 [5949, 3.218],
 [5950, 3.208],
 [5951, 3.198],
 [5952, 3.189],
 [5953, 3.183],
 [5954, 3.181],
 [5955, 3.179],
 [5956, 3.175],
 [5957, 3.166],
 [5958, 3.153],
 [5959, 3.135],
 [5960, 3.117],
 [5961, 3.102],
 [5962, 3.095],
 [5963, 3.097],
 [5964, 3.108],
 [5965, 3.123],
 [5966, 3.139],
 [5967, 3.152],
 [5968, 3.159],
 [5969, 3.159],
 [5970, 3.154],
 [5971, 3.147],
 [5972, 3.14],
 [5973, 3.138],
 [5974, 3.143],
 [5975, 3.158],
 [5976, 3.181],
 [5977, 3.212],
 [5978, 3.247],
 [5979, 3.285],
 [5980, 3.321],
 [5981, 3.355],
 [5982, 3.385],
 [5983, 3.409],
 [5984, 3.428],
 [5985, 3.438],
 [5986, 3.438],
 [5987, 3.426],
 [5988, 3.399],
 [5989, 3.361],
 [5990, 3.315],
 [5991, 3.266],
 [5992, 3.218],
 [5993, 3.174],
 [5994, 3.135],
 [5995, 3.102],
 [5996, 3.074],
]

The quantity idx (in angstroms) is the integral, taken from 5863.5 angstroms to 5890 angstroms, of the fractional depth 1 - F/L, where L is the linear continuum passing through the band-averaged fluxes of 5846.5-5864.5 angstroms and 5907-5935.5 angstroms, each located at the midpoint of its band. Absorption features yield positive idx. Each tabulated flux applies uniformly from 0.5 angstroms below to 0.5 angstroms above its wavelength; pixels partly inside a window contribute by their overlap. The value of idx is 3.42 angstroms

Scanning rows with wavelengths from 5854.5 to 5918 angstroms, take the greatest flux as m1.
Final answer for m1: 3.883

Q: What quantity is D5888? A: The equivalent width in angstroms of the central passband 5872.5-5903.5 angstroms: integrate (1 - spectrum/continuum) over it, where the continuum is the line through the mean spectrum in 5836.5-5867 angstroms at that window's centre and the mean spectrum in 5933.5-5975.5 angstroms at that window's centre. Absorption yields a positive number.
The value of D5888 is 4.7 angstroms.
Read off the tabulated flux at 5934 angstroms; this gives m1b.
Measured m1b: 3.106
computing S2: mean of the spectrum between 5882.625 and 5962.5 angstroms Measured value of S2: 3.03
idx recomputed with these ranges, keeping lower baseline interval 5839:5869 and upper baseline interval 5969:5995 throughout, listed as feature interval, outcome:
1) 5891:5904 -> 2.4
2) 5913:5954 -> 1.9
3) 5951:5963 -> 0.6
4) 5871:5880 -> -0.2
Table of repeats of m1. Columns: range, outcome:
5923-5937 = 3.21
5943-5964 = 3.227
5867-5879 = 3.608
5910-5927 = 3.278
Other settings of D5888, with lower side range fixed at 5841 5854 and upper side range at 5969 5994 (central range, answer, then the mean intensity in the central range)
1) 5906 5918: 0.54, 3.25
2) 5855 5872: 0.69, 3.34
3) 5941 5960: 0.81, 3.19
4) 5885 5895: 3.46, 2.25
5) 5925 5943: 1.14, 3.15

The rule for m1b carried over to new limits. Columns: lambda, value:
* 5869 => 3.026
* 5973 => 3.138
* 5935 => 3.114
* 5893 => 2.285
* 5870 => 3.113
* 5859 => 3.73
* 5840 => 3.411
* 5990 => 3.315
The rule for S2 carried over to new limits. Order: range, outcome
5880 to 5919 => 2.88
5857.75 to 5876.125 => 3.3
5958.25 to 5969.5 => 3.13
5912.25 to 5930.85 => 3.21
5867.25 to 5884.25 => 3.27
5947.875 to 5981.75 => 3.18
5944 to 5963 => 3.18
